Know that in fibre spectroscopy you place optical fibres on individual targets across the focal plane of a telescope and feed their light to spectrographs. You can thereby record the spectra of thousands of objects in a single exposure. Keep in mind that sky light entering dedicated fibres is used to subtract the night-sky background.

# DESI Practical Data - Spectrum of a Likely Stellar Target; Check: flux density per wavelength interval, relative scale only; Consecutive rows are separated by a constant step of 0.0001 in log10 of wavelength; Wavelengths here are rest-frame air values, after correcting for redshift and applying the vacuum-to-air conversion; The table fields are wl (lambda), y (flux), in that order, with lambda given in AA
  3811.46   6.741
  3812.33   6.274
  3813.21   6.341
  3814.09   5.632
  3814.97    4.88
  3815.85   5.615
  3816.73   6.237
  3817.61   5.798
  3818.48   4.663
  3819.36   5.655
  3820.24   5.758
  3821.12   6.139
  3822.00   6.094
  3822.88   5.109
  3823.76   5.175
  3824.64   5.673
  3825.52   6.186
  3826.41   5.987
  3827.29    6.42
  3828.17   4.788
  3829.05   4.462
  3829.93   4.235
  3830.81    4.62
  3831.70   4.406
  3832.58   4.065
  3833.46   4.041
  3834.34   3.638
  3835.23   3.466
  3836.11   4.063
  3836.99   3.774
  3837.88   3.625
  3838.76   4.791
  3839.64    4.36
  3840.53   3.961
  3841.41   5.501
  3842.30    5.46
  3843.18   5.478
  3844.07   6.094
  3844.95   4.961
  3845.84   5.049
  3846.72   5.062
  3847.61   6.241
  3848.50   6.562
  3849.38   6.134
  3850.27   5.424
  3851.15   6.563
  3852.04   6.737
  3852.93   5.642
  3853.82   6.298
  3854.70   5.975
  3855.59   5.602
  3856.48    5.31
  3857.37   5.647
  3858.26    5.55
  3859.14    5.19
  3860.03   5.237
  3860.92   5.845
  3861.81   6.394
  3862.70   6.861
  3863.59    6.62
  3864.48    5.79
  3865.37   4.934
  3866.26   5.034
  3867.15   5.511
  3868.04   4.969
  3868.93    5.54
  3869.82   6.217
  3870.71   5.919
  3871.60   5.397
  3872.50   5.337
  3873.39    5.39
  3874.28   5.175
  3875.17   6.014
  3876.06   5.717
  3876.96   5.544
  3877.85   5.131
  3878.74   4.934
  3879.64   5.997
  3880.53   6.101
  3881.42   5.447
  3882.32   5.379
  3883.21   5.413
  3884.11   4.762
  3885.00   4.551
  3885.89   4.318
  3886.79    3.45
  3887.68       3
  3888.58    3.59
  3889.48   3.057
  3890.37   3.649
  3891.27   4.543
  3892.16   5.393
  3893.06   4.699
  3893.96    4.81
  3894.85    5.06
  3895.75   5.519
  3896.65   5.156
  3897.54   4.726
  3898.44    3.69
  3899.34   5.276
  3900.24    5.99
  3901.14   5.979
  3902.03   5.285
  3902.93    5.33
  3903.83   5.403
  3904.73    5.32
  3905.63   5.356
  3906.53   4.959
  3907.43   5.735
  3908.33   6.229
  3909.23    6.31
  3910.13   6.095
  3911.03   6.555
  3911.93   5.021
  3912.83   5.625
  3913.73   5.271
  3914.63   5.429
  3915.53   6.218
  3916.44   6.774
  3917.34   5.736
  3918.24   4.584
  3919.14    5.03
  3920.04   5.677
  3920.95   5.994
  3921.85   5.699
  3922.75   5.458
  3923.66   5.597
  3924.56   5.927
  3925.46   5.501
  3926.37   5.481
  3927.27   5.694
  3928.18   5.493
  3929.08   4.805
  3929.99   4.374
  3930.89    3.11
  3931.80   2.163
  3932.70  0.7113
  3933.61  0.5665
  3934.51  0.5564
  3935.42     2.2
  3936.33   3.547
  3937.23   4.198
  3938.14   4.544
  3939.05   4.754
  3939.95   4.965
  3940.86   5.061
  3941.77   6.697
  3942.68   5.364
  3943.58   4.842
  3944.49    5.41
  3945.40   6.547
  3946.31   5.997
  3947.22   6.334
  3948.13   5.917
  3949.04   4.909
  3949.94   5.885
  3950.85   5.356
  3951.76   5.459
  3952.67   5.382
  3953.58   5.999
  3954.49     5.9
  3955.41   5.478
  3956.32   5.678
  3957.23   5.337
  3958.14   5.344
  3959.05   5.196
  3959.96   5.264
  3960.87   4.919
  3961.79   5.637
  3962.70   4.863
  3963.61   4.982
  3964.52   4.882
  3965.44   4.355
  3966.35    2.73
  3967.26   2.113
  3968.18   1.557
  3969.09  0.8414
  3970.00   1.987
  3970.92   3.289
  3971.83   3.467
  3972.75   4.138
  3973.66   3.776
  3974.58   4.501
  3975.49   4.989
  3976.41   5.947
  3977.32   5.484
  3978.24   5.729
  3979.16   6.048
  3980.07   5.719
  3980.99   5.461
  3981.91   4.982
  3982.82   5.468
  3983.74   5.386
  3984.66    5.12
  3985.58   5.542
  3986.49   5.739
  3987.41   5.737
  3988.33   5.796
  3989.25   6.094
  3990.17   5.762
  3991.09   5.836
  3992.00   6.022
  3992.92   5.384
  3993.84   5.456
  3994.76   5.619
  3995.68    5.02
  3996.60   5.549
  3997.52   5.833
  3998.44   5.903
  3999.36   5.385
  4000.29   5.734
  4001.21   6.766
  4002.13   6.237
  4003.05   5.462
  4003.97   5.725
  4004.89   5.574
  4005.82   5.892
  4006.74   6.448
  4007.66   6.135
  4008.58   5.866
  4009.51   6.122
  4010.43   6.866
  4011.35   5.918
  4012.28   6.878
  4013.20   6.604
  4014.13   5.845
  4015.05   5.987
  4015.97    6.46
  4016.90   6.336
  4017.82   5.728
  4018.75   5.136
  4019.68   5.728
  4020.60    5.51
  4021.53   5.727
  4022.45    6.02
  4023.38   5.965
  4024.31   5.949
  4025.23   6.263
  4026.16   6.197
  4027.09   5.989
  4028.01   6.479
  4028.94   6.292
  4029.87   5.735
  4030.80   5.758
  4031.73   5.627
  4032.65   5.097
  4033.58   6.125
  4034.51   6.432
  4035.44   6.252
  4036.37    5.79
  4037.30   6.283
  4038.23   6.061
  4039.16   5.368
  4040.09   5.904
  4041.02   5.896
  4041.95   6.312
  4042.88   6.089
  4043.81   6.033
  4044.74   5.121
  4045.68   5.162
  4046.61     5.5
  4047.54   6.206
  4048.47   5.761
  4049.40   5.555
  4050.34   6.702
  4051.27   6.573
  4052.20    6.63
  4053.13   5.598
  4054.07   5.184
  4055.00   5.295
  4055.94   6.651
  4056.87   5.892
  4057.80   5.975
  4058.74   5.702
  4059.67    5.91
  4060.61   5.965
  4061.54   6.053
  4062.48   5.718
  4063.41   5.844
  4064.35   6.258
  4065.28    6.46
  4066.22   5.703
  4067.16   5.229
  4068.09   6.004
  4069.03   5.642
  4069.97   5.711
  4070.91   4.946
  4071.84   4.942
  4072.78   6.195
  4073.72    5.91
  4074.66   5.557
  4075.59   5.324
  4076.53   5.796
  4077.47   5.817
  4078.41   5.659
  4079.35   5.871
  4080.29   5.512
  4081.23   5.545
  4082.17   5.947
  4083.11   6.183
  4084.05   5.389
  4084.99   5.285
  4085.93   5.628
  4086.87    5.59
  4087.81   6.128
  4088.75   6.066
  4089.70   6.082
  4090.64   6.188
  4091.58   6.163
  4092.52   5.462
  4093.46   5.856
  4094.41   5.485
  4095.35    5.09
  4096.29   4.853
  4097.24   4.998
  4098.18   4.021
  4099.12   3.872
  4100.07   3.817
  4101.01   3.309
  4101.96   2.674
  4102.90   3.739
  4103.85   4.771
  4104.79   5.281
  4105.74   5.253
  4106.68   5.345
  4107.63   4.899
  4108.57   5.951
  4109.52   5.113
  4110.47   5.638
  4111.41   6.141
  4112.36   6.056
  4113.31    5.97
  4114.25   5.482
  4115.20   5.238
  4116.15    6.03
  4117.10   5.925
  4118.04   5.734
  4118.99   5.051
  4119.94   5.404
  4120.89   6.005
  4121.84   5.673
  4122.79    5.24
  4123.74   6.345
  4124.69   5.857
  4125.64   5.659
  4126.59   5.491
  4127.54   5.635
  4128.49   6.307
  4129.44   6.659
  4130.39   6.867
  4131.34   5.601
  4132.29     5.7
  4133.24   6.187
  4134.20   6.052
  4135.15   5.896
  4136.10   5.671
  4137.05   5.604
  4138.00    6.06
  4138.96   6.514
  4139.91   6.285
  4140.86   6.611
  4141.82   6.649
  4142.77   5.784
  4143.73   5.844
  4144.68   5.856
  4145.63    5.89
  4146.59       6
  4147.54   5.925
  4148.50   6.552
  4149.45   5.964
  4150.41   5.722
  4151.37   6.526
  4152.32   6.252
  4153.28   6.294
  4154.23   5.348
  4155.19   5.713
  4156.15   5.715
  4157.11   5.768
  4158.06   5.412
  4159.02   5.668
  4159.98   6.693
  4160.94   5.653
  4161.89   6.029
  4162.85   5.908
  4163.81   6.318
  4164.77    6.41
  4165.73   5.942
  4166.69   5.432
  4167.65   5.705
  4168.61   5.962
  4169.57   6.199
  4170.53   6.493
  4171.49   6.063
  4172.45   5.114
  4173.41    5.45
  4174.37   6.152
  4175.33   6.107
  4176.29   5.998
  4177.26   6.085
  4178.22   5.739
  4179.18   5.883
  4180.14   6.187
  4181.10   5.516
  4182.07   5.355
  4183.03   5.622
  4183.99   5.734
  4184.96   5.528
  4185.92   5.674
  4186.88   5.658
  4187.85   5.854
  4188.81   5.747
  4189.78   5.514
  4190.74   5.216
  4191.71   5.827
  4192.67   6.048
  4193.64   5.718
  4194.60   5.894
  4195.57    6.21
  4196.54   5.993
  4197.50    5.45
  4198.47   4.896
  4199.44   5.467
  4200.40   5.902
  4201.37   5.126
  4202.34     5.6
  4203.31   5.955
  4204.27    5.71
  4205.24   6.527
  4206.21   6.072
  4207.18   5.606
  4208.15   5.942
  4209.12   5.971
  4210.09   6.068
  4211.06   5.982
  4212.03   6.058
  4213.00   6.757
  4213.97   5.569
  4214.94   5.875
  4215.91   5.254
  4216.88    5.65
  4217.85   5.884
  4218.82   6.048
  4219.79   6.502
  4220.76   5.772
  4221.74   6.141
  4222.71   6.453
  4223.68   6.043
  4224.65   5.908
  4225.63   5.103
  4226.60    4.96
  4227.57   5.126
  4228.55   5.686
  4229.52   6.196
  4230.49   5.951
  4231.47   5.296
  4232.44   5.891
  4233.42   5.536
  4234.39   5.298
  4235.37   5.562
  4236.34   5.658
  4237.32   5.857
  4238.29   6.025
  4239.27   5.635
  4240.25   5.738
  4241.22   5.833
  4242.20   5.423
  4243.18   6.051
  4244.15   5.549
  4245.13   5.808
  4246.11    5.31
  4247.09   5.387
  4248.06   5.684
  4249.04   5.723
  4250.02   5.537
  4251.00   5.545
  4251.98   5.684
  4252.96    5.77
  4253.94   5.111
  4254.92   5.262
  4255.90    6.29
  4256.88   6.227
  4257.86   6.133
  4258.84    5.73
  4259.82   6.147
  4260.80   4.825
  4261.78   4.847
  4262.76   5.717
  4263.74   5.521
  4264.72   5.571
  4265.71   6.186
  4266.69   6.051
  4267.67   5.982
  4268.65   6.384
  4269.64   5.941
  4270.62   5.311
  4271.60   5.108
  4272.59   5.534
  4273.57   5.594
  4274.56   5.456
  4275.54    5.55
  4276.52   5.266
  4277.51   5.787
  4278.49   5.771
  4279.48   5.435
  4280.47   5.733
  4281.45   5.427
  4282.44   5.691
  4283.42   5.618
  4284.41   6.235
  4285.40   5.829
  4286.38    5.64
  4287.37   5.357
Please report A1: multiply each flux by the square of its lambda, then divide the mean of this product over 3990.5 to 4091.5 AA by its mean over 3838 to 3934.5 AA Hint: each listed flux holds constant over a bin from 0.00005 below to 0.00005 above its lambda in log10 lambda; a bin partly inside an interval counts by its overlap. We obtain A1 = 1.22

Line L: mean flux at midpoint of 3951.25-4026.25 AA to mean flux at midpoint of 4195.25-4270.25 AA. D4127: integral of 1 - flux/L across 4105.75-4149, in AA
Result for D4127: -2.23 AA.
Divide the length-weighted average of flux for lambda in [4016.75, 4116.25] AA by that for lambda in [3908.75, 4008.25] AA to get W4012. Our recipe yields 1.11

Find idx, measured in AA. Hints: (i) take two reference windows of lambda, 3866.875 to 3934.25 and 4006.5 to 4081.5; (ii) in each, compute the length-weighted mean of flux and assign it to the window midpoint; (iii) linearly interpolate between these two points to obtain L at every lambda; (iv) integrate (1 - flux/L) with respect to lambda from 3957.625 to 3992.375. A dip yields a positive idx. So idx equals 4.7 AA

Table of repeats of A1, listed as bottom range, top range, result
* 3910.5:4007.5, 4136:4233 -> 1.30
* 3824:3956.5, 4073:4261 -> 1.28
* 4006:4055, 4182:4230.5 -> 1.05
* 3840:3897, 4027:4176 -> 1.21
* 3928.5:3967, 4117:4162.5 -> 1.40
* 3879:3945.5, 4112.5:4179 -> 1.36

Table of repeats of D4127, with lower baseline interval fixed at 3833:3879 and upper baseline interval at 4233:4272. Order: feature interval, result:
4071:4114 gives 1.7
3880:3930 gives 1.9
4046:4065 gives -1.4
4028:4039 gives -0.9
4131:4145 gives -1.1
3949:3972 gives 4.1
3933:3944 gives 3.1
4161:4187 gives -1.1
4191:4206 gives -0.3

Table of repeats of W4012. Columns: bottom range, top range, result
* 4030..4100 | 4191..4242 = 1.01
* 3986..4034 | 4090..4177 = 0.96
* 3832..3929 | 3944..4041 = 1.03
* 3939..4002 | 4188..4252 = 1.12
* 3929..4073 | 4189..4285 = 1.07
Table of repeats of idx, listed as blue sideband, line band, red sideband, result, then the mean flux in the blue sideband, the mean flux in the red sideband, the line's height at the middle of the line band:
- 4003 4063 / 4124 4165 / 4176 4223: -1.0 AA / 5.96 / 5.82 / 5.86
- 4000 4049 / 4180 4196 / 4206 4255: 0.2 AA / 5.97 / 5.74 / 5.79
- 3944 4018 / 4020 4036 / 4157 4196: -1.5 AA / 5.35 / 5.84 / 5.47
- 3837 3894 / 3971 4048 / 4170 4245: -3.5 AA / 5.29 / 5.78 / 5.49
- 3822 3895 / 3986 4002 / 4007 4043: 0.3 AA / 5.18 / 6.02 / 5.86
